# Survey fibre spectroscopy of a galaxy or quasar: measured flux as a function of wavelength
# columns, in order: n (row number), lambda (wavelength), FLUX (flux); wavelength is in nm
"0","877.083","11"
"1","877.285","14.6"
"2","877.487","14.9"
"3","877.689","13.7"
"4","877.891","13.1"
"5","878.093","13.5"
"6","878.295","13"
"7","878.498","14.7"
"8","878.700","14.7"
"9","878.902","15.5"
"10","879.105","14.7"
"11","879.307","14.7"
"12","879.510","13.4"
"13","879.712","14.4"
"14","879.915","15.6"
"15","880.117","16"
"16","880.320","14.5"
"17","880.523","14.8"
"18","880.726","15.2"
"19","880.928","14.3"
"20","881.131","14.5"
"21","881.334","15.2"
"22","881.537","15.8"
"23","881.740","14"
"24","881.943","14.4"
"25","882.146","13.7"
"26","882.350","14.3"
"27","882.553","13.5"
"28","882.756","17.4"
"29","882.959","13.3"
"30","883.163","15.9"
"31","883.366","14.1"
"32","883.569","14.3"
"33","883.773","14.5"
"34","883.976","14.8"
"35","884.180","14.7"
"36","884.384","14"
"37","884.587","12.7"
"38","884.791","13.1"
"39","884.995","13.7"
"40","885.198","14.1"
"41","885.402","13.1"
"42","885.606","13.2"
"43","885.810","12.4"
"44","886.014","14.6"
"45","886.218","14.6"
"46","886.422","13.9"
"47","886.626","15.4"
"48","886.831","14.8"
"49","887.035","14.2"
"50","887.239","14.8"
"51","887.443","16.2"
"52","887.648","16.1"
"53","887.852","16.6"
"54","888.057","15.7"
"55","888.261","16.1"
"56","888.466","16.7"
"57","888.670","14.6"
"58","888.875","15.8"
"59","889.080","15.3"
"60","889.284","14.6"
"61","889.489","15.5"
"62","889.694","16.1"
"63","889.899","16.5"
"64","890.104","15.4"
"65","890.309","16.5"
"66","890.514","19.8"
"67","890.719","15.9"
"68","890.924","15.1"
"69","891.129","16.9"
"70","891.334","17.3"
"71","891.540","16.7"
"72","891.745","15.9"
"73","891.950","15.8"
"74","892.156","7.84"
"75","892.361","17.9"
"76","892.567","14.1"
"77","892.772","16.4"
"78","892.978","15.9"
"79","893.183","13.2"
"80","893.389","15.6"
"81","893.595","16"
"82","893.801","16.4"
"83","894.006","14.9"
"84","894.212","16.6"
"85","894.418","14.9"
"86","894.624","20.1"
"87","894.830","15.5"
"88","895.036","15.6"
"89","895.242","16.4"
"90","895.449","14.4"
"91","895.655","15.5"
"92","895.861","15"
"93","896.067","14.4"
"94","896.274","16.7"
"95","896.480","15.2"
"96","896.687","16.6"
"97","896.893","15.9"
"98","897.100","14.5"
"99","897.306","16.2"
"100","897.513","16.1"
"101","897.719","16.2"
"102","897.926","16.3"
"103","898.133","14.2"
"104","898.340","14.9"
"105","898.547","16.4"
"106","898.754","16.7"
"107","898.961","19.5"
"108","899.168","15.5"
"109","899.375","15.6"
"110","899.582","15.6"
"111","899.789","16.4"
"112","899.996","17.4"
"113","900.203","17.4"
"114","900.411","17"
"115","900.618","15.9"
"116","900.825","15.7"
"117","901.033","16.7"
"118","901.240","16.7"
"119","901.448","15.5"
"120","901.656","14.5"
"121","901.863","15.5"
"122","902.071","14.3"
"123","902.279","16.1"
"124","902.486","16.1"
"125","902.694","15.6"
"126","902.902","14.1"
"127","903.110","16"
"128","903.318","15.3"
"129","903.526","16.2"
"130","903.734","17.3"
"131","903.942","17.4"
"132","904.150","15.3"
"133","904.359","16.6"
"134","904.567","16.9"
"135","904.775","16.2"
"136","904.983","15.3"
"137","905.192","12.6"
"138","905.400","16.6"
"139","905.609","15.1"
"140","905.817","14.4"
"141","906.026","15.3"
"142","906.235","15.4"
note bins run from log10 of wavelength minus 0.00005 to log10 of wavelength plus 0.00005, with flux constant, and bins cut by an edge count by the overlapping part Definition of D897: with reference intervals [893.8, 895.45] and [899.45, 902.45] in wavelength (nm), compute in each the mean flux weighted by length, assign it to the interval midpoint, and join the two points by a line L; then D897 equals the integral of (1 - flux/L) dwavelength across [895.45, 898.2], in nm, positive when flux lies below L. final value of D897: 0.09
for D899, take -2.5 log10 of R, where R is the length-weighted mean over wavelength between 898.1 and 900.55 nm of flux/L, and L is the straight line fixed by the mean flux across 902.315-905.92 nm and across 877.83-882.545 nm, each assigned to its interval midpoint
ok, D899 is -0.07 mag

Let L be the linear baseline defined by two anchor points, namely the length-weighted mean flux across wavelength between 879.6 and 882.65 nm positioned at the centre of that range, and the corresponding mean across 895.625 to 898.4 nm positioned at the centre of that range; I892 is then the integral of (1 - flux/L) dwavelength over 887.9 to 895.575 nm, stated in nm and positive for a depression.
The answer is -0.26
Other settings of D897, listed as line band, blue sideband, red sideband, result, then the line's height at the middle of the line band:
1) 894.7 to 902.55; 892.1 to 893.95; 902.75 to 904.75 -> -0.17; 15.6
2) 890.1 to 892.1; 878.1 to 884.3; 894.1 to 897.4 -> -0.12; 15.5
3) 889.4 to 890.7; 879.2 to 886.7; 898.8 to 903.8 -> -0.13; 15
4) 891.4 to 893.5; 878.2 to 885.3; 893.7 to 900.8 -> 0.08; 15.6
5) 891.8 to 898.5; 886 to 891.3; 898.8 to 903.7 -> 0.17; 15.9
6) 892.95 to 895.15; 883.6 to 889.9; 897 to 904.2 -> -0.07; 15.4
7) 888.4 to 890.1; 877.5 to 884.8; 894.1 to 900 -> -0.04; 15.2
